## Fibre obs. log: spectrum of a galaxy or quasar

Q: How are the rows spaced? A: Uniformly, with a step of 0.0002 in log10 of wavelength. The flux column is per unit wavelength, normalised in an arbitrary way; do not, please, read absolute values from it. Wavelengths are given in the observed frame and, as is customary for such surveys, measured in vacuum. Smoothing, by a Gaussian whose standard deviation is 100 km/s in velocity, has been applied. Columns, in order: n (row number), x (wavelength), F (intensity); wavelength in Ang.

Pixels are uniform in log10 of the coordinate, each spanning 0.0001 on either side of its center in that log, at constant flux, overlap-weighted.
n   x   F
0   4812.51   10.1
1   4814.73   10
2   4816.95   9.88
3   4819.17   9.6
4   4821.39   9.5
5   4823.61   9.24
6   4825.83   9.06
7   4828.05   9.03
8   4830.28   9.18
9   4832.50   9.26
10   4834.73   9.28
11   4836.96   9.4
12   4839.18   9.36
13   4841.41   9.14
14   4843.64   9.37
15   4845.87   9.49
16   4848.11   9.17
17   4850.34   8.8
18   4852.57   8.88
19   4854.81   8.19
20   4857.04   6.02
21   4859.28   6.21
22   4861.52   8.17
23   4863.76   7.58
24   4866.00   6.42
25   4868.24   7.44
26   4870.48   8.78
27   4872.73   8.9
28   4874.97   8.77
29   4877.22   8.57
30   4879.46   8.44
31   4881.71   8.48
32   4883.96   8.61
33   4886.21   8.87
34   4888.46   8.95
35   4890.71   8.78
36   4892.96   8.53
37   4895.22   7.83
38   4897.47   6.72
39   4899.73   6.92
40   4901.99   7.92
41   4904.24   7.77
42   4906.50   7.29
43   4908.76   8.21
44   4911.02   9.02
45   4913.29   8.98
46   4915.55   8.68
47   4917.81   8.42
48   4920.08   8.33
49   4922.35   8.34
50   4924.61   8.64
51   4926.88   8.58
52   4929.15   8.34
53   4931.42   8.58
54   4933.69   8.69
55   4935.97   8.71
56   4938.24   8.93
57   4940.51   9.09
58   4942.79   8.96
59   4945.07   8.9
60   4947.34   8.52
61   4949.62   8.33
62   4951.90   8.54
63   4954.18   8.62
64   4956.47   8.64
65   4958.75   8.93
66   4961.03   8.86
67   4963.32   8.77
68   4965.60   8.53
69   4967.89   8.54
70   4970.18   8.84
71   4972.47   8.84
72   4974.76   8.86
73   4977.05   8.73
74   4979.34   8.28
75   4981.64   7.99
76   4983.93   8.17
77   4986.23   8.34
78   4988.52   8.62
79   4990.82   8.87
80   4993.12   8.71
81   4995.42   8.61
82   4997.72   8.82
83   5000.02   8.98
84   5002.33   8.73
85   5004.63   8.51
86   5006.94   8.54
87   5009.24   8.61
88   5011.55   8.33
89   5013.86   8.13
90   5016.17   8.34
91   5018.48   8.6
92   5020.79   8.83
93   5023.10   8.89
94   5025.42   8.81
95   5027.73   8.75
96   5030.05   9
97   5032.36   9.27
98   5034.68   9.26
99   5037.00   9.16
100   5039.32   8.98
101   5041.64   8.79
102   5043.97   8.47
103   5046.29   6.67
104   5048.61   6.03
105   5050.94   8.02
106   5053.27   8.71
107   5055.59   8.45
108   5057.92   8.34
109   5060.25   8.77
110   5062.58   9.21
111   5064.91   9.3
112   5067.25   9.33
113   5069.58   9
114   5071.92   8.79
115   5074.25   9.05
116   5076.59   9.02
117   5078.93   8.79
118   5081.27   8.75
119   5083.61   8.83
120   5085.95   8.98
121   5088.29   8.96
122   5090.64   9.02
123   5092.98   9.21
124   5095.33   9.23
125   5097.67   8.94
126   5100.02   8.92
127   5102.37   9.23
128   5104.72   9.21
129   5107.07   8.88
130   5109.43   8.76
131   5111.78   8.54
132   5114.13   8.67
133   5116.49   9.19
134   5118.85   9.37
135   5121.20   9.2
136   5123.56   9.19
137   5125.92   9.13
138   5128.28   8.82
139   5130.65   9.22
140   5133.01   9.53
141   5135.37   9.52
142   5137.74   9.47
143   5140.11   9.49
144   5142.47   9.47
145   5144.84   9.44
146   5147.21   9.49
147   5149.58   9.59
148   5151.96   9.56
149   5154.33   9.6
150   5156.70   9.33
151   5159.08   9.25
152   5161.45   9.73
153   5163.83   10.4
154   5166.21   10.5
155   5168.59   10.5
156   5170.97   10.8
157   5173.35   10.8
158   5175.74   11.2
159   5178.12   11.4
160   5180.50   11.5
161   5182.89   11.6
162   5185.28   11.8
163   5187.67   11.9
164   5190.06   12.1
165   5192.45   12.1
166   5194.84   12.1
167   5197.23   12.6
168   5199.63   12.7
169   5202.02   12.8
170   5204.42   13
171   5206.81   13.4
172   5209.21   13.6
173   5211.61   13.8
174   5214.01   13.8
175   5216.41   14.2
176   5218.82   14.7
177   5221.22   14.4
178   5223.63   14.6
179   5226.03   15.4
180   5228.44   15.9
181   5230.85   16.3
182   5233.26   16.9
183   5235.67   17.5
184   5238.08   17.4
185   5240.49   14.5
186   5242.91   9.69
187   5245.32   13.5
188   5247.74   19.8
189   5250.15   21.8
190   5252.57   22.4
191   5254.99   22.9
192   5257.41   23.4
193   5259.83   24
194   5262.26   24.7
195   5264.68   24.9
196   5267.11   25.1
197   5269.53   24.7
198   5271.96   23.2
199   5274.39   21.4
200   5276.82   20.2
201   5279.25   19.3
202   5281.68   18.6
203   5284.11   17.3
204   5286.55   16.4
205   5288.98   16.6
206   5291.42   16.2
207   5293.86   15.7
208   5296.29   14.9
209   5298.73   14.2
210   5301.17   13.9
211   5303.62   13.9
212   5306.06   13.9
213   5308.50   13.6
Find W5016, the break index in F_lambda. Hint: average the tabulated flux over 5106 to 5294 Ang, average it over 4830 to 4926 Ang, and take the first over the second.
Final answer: 1.67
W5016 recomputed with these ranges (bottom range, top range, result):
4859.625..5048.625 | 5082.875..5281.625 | 1.56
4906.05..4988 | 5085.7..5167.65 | 1.08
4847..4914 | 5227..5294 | 2.39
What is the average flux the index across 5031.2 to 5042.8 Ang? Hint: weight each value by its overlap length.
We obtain 9.1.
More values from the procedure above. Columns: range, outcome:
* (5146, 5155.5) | 9.56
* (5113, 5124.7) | 9.13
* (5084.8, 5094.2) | 9.04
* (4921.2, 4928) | 8.52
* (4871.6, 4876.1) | 8.82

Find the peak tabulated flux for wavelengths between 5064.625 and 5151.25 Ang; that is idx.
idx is 9.59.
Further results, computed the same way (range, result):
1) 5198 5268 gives 25.1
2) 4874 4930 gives 9.02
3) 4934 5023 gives 9.09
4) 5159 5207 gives 13.4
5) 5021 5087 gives 9.33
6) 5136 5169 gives 10.5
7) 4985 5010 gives 8.98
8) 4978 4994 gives 8.87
